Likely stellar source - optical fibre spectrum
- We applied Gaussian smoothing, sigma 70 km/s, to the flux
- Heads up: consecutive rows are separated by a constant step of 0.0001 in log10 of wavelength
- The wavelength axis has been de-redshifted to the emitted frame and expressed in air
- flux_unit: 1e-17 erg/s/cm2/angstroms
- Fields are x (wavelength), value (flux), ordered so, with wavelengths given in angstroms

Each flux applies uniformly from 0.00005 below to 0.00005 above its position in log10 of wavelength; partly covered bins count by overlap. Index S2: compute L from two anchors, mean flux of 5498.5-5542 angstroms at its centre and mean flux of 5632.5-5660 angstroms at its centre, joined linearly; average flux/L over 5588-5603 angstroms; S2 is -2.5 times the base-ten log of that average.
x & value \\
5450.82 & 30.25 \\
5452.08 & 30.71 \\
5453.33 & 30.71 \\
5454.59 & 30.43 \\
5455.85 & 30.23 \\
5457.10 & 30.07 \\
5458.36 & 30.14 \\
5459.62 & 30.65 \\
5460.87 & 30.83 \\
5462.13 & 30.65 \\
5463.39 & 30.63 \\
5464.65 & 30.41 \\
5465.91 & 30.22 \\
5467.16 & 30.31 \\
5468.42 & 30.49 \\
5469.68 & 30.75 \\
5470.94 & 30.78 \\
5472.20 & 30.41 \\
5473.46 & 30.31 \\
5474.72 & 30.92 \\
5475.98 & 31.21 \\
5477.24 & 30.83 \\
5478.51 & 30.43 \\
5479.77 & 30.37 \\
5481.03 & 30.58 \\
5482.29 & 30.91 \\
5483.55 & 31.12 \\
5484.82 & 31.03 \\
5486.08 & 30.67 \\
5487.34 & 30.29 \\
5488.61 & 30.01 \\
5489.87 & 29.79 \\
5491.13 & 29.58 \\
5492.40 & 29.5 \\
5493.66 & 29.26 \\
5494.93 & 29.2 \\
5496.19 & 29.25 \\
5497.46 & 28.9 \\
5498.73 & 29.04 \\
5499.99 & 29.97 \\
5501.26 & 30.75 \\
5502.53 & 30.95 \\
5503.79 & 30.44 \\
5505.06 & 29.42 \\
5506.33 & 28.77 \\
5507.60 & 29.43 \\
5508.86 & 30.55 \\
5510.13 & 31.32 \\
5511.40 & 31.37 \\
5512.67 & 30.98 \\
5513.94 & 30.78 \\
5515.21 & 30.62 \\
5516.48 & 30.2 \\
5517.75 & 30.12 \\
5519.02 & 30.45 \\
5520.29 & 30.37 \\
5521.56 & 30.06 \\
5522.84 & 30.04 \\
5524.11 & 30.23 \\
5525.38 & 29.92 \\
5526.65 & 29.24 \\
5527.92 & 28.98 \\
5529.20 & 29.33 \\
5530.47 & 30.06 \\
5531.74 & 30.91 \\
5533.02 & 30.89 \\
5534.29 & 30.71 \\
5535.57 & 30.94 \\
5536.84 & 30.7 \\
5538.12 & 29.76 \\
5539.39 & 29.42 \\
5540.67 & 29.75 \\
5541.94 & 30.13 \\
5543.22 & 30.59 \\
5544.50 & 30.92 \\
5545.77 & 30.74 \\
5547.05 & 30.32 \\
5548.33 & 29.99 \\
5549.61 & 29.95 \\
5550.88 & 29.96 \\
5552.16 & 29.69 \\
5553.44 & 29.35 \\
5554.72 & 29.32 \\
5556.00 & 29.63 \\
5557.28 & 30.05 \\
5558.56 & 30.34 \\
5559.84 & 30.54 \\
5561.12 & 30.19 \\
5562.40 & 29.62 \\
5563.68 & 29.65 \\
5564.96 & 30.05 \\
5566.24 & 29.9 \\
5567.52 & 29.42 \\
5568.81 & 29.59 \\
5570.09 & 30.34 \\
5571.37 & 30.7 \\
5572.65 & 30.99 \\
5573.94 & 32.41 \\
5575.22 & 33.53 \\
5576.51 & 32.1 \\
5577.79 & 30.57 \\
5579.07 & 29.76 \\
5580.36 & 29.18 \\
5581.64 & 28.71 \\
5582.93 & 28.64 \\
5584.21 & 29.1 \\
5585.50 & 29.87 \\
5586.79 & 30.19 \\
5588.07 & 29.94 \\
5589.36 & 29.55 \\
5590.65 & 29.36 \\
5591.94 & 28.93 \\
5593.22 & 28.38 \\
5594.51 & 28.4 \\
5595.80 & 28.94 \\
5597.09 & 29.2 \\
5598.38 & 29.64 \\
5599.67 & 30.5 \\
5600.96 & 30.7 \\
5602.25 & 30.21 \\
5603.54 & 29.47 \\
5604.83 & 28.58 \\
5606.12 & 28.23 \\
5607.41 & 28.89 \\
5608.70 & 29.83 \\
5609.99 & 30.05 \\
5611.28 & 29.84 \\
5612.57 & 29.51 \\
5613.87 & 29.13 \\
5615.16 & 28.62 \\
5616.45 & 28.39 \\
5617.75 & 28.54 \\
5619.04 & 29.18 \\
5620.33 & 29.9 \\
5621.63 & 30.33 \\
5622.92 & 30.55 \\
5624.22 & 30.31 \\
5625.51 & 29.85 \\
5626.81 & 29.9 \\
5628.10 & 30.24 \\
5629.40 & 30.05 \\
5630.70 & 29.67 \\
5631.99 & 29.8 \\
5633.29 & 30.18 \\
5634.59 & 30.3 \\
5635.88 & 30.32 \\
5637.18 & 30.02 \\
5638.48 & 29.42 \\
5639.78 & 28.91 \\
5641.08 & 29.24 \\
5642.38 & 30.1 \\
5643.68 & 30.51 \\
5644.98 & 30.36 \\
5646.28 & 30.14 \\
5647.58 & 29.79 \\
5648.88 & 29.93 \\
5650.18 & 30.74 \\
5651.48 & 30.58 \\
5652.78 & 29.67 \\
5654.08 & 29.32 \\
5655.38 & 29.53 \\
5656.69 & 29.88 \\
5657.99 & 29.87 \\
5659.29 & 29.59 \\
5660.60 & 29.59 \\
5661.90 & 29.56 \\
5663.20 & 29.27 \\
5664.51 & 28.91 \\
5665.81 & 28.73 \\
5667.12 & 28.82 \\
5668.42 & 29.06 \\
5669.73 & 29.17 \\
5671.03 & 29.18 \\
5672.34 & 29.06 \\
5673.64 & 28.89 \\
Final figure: 0.02 mag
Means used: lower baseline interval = 30.2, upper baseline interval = 29.9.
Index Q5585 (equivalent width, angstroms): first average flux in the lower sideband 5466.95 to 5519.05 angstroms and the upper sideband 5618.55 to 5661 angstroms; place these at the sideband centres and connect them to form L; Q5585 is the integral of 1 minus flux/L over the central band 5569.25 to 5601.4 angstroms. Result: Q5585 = 0.1 angstroms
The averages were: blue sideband 30.3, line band 30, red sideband 29.9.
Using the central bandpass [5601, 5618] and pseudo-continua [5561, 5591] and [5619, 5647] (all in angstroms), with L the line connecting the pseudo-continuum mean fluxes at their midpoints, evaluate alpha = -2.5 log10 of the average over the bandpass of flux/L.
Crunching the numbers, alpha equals 0.029 mag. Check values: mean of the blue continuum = 30.1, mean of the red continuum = 30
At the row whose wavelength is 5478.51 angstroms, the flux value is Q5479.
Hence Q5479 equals 30.43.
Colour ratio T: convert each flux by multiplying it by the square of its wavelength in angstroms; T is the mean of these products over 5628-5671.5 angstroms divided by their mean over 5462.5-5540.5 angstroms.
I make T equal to 1.04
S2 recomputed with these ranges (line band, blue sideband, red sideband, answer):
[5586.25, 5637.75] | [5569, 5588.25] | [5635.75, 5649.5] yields 0.02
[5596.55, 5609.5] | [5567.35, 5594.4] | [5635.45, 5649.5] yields 0.02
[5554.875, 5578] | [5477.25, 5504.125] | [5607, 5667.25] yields -0.02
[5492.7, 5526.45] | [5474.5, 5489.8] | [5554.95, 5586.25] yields 0.02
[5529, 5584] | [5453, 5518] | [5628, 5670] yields -0.01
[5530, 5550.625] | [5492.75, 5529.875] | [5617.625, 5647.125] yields -0.01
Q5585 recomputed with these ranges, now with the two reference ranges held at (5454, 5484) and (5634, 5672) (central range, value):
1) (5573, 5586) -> -0.2 angstroms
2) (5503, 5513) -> 0.0 angstroms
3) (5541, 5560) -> 0.1 angstroms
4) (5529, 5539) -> -0.1 angstroms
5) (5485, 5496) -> 0.2 angstroms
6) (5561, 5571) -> 0.1 angstroms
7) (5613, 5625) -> 0.2 angstroms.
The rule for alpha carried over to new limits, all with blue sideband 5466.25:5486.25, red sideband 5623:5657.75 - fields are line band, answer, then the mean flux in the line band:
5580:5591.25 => 0.03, 29.4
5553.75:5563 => 0.01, 29.9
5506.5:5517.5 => 0.00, 30.6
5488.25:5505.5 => 0.03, 29.7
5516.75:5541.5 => 0.01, 30.1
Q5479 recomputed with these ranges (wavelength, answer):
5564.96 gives 30.05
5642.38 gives 30.1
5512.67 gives 30.98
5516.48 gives 30.2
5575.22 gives 33.53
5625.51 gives 29.85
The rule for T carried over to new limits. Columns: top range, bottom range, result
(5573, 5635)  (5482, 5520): 1.02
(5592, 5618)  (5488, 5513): 1.02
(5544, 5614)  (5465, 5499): 1.02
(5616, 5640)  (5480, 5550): 1.03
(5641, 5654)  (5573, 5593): 1.02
